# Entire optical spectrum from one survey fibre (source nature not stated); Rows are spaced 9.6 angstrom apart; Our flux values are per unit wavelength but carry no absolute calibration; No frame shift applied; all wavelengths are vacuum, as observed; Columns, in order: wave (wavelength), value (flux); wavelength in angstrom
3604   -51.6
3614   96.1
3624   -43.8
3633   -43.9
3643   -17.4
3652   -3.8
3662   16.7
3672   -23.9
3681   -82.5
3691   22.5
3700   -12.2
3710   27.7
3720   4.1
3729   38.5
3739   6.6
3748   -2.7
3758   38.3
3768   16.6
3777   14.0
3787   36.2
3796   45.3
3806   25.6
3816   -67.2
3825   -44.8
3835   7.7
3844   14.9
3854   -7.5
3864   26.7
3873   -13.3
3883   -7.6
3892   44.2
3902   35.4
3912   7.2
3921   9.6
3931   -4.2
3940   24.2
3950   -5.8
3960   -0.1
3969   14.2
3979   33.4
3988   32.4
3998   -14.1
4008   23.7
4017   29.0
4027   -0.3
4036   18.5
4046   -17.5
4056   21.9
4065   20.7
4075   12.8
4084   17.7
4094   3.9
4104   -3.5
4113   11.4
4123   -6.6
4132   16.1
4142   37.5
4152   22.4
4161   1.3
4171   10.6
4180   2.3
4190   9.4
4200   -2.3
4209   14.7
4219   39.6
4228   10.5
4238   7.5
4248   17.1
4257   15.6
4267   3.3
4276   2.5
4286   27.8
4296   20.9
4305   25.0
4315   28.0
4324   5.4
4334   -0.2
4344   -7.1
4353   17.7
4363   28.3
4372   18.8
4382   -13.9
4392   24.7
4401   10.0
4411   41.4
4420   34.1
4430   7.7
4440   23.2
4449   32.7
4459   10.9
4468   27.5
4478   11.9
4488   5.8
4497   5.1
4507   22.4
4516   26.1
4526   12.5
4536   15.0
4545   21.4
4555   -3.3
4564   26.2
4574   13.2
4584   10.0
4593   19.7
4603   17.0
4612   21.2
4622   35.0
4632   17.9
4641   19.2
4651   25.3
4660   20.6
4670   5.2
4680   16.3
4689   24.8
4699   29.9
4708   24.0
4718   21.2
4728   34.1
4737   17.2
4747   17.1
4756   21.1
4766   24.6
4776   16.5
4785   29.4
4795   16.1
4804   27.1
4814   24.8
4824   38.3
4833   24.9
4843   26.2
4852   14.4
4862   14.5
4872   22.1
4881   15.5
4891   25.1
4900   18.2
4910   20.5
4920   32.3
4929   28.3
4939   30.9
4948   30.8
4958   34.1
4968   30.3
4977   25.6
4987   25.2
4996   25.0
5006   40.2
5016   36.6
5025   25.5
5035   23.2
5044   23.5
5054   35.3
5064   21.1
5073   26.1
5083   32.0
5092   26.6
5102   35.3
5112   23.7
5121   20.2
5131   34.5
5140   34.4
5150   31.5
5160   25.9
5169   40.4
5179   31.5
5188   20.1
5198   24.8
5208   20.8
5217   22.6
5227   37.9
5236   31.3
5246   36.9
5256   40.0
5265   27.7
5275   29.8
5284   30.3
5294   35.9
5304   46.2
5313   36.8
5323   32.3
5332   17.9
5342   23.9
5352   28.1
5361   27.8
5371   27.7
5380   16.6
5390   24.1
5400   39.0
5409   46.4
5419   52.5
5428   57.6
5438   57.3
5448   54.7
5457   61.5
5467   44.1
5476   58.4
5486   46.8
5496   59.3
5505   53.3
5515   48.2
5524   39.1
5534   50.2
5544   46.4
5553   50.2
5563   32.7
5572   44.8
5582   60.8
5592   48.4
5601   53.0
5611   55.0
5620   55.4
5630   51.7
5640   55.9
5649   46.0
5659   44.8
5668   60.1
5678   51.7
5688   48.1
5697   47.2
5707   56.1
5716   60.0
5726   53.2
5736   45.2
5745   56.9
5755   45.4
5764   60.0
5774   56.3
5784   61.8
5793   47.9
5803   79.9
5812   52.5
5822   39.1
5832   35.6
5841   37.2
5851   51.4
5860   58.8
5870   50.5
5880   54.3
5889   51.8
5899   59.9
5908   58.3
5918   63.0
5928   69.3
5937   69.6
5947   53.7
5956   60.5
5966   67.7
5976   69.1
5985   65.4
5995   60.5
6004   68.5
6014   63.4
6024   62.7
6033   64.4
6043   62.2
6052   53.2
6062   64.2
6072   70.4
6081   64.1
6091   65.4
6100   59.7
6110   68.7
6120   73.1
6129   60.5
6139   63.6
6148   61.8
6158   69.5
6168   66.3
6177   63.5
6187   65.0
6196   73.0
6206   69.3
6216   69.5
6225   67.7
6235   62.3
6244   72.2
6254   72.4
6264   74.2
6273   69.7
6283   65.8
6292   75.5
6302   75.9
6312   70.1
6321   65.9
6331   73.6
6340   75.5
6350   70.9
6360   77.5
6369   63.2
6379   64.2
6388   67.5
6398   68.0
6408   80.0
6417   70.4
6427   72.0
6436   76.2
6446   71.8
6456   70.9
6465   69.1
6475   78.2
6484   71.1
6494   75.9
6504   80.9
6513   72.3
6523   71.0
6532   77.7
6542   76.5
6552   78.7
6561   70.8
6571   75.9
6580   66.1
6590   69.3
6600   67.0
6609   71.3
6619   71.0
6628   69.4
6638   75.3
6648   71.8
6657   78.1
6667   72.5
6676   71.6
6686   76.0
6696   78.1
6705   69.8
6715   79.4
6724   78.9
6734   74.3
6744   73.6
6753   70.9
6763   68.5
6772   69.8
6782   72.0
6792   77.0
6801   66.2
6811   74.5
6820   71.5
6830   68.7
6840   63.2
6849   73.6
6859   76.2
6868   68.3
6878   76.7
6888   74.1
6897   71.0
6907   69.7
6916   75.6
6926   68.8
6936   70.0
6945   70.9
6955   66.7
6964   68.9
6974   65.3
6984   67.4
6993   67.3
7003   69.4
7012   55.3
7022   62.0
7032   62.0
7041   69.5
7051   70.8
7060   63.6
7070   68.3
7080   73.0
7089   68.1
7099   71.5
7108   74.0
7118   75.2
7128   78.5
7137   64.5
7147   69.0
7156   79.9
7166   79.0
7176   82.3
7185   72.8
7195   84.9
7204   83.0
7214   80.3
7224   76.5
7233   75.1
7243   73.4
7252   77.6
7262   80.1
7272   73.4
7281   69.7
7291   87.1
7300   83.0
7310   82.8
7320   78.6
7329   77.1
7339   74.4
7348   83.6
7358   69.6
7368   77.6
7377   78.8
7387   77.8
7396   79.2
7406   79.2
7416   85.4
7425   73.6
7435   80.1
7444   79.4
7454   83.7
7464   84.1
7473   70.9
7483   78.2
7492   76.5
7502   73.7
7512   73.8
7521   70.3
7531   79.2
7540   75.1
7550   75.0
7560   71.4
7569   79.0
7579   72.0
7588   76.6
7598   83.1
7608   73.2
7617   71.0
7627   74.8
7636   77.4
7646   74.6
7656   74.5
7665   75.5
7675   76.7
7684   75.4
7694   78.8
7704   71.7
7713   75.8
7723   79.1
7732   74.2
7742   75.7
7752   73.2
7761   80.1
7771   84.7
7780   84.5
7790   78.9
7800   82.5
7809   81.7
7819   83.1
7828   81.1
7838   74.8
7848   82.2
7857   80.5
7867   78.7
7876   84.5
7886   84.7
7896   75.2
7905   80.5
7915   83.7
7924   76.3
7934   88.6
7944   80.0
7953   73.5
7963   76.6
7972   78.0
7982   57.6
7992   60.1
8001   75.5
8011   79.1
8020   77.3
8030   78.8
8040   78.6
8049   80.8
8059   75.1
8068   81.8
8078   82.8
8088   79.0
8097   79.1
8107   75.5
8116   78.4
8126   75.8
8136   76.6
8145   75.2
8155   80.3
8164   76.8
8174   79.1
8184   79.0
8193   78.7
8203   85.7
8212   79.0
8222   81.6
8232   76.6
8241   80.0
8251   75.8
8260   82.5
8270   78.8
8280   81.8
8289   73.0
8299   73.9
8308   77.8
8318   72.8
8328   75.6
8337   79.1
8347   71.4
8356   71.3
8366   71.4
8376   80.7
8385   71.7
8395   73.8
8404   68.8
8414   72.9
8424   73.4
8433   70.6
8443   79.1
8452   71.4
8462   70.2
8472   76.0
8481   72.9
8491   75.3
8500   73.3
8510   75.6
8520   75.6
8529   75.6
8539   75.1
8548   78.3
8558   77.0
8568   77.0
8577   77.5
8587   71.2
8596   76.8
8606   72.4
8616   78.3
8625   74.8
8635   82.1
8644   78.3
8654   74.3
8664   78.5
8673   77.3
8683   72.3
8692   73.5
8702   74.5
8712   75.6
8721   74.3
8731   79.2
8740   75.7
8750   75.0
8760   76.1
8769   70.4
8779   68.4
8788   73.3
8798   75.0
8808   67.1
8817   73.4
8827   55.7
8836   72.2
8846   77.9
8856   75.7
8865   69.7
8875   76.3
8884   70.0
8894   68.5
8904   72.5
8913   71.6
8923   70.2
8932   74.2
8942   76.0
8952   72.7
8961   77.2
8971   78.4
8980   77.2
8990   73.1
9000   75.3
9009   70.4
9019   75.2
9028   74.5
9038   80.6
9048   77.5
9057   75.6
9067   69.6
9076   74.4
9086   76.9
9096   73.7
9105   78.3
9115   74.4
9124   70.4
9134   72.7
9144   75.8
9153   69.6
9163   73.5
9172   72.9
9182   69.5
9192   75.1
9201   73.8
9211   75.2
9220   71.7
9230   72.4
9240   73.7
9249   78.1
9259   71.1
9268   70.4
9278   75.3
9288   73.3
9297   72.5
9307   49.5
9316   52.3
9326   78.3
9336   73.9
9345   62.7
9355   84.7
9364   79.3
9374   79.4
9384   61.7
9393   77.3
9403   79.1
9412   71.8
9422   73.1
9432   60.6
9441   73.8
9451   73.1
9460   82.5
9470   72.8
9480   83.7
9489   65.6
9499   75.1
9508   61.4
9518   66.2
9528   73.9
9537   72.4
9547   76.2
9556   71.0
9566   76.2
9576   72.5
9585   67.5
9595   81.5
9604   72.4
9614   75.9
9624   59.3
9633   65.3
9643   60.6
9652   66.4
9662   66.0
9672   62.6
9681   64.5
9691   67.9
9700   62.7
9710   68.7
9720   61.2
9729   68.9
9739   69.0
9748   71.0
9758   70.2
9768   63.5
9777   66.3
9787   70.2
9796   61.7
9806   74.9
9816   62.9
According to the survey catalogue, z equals 0.36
